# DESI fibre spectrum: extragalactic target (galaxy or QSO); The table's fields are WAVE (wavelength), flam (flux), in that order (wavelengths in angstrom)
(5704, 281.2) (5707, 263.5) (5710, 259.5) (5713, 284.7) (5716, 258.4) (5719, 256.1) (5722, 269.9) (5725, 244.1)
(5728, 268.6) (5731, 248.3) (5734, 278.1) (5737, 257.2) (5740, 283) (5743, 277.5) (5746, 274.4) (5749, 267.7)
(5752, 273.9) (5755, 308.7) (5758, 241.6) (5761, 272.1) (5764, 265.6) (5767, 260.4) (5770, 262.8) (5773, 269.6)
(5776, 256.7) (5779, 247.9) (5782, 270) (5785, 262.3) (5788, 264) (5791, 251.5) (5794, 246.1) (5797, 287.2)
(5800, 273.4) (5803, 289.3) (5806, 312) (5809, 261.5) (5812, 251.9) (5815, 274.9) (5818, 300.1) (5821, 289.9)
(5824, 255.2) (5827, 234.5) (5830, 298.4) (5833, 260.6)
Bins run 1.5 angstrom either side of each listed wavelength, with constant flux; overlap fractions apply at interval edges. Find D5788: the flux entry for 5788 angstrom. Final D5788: 264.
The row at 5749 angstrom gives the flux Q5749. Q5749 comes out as 267.7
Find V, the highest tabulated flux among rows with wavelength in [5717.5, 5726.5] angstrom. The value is 269.9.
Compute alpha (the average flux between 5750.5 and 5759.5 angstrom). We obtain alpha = 275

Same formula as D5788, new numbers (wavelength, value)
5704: 281.2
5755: 308.7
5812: 251.9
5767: 260.4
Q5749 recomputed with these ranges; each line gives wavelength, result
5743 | 277.5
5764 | 265.6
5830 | 298.4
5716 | 258.4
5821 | 289.9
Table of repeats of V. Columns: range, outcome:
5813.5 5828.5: 300.1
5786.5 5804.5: 289.3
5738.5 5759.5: 308.7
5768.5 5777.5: 269.6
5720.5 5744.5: 283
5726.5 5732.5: 268.6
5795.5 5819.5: 312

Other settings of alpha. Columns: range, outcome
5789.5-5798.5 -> 262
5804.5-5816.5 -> 275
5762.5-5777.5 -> 263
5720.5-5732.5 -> 258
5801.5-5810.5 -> 288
